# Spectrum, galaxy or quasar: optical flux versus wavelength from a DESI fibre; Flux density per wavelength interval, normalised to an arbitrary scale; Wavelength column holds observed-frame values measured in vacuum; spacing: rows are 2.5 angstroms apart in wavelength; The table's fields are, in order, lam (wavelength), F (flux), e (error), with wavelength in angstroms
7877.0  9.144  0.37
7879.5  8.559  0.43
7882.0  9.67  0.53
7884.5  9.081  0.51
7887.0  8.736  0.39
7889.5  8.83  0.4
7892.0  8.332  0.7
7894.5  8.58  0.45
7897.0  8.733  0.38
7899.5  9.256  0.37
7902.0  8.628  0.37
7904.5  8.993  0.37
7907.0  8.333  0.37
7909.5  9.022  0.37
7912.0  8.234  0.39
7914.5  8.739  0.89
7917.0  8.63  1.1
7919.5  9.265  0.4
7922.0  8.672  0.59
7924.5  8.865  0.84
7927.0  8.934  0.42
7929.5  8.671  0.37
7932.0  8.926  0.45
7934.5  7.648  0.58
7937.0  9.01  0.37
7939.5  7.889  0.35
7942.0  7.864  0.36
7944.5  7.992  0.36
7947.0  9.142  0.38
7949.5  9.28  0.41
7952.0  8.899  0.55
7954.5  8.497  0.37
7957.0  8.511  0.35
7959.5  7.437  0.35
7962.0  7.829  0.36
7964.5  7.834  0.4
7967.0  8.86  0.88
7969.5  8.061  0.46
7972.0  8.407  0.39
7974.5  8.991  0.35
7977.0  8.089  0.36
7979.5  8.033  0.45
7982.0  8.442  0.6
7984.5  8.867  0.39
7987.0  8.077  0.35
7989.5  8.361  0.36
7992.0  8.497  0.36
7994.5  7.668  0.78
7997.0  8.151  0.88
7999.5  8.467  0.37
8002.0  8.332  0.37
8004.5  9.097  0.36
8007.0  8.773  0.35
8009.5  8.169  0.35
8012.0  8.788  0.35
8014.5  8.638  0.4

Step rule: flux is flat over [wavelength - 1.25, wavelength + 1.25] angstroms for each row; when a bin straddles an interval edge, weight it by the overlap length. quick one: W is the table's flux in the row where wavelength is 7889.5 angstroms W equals 8.83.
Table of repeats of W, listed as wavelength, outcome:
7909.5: 9.022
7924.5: 8.865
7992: 8.497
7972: 8.407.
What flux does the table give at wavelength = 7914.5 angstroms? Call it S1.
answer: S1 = 8.739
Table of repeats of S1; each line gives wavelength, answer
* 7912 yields 8.234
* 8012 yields 8.788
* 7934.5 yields 7.648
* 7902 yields 8.628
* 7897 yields 8.733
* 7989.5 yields 8.361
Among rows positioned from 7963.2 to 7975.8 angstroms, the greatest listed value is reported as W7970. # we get 8.991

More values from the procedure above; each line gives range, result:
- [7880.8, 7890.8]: 9.67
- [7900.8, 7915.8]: 9.022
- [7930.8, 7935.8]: 8.926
